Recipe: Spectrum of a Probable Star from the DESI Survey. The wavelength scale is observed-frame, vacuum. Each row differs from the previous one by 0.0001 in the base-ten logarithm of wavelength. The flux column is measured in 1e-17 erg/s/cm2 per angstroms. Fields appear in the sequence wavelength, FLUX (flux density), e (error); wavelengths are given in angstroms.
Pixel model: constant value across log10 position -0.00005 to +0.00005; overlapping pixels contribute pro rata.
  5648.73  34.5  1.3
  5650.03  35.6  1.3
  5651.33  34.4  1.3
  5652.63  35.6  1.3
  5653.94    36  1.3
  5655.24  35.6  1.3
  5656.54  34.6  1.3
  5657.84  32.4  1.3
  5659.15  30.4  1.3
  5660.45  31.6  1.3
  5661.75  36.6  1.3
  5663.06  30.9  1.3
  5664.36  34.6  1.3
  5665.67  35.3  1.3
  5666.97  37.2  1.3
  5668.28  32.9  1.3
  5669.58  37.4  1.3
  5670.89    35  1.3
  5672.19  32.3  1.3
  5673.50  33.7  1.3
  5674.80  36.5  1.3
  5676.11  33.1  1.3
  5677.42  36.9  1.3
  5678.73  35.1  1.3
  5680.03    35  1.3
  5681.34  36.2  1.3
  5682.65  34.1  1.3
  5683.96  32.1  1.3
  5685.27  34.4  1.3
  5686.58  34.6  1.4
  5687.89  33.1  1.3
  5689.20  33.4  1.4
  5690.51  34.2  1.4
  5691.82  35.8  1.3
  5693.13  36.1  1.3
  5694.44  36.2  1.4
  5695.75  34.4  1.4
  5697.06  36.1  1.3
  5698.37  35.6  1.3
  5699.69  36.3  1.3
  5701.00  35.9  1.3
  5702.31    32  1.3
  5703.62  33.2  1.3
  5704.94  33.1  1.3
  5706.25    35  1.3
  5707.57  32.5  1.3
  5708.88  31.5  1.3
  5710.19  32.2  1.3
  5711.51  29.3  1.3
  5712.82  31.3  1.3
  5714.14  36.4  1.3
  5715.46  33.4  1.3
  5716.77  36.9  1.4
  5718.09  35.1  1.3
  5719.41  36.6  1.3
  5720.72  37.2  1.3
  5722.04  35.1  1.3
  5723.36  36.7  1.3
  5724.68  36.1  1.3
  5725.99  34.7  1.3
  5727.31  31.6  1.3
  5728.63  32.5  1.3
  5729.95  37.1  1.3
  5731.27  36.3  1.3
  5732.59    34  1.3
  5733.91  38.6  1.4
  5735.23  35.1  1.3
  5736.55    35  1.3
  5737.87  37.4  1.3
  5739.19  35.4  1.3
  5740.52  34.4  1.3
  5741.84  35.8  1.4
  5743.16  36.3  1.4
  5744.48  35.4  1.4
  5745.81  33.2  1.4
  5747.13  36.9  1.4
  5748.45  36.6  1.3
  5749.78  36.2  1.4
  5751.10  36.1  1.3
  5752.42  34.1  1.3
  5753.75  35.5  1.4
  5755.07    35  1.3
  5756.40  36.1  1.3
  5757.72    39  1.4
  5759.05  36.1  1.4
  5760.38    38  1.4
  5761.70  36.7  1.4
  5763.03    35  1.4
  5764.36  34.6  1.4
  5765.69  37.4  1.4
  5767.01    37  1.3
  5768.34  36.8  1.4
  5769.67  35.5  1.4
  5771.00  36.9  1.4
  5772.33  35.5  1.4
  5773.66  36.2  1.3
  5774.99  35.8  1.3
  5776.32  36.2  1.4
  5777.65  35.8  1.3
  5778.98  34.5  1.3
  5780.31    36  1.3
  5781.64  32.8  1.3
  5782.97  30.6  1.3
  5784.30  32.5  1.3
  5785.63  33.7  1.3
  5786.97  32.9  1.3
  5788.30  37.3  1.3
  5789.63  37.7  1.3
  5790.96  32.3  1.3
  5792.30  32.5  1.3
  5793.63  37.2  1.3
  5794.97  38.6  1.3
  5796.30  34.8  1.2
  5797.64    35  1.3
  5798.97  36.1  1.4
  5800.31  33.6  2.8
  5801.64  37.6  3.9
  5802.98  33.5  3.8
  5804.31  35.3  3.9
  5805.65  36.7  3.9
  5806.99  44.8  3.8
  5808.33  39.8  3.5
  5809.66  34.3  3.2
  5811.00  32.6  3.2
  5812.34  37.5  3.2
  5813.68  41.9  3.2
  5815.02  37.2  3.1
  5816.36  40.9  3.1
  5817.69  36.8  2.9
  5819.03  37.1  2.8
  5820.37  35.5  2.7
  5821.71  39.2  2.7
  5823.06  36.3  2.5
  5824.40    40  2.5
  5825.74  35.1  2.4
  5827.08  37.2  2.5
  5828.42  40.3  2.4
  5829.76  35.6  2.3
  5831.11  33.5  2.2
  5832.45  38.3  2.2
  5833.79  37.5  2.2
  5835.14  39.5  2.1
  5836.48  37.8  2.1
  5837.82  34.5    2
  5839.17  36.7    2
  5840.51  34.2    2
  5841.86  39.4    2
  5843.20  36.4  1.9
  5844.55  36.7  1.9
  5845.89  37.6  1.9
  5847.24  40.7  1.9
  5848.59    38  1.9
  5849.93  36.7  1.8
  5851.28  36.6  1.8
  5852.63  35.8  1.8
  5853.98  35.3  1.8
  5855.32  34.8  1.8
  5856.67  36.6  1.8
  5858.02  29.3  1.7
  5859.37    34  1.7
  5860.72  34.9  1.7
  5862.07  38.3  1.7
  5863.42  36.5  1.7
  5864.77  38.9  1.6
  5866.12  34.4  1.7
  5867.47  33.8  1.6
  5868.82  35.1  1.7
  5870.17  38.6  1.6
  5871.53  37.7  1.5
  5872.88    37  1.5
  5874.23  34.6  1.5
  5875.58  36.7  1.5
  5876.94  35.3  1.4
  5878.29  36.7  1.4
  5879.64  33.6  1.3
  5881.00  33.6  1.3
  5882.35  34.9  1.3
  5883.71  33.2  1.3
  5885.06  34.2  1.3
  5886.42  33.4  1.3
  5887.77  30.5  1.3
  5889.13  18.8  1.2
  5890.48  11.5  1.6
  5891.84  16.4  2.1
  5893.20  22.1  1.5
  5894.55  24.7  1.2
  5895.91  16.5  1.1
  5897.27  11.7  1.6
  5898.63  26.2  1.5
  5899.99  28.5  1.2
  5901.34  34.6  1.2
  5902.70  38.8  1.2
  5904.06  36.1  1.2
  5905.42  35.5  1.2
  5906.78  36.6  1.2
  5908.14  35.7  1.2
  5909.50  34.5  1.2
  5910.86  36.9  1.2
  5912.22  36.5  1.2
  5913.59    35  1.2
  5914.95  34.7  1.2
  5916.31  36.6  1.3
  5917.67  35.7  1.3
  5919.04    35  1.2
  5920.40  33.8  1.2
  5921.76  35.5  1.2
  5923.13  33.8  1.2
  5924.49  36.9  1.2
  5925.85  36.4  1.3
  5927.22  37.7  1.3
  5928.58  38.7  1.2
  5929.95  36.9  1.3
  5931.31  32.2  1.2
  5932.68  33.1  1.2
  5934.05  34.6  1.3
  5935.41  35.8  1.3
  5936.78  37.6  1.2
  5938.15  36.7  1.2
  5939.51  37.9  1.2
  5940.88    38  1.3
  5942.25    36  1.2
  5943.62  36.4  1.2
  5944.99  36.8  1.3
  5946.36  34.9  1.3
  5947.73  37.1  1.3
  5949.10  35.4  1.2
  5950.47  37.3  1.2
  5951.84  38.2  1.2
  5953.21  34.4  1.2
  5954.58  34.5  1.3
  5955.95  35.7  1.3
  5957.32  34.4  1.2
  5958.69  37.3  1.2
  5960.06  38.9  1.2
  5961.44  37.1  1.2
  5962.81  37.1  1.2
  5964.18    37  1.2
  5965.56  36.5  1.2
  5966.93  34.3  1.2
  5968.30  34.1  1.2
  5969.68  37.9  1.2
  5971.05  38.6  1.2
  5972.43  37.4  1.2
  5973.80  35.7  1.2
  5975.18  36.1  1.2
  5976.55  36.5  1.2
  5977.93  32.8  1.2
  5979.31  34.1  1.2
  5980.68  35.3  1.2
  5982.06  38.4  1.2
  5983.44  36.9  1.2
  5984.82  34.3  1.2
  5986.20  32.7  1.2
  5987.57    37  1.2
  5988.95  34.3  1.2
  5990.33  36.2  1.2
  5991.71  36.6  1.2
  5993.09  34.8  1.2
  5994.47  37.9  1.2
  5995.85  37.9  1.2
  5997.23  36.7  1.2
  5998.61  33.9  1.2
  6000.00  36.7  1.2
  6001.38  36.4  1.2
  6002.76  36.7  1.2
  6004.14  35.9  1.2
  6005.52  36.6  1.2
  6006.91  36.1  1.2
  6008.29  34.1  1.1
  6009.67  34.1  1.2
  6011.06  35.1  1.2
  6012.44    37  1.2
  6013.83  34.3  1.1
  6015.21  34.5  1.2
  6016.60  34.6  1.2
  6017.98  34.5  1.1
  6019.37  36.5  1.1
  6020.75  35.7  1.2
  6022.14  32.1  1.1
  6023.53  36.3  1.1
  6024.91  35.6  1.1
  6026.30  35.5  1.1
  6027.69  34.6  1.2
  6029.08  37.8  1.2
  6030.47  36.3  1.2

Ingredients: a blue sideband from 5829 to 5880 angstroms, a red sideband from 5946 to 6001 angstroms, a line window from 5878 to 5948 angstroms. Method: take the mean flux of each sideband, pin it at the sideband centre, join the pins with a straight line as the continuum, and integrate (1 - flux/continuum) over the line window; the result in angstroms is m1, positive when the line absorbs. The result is 6.6 angstroms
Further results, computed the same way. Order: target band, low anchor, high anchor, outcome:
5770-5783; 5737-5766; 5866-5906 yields -0.13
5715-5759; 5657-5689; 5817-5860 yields -0.59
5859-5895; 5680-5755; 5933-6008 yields 3.47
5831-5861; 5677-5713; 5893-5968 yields -1.69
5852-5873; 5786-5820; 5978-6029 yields 0.34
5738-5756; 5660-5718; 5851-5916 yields -0.95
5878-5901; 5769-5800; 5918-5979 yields 6.12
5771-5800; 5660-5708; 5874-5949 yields -0.97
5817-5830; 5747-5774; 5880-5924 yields -1.39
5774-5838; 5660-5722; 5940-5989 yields -2.11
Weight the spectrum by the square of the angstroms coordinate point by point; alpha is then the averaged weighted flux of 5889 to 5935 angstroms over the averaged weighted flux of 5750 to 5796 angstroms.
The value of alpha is 0.93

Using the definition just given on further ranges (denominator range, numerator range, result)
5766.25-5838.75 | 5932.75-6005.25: 1.05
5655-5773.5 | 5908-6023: 1.12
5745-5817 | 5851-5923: 0.94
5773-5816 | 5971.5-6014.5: 1.07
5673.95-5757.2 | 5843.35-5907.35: 0.99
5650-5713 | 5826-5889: 1.11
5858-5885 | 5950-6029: 1.05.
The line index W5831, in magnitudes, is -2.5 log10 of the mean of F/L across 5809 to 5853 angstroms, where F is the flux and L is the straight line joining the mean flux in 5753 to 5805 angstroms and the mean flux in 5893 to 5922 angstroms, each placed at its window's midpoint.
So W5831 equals -0.10 mag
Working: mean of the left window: 35.5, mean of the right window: 32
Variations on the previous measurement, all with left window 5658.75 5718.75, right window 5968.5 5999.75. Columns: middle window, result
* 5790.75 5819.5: -0.054 mag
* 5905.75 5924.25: 0.004 mag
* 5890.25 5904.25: 0.412 mag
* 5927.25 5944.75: -0.016 mag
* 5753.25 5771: -0.052 mag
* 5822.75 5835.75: -0.068 mag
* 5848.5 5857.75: -0.020 mag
